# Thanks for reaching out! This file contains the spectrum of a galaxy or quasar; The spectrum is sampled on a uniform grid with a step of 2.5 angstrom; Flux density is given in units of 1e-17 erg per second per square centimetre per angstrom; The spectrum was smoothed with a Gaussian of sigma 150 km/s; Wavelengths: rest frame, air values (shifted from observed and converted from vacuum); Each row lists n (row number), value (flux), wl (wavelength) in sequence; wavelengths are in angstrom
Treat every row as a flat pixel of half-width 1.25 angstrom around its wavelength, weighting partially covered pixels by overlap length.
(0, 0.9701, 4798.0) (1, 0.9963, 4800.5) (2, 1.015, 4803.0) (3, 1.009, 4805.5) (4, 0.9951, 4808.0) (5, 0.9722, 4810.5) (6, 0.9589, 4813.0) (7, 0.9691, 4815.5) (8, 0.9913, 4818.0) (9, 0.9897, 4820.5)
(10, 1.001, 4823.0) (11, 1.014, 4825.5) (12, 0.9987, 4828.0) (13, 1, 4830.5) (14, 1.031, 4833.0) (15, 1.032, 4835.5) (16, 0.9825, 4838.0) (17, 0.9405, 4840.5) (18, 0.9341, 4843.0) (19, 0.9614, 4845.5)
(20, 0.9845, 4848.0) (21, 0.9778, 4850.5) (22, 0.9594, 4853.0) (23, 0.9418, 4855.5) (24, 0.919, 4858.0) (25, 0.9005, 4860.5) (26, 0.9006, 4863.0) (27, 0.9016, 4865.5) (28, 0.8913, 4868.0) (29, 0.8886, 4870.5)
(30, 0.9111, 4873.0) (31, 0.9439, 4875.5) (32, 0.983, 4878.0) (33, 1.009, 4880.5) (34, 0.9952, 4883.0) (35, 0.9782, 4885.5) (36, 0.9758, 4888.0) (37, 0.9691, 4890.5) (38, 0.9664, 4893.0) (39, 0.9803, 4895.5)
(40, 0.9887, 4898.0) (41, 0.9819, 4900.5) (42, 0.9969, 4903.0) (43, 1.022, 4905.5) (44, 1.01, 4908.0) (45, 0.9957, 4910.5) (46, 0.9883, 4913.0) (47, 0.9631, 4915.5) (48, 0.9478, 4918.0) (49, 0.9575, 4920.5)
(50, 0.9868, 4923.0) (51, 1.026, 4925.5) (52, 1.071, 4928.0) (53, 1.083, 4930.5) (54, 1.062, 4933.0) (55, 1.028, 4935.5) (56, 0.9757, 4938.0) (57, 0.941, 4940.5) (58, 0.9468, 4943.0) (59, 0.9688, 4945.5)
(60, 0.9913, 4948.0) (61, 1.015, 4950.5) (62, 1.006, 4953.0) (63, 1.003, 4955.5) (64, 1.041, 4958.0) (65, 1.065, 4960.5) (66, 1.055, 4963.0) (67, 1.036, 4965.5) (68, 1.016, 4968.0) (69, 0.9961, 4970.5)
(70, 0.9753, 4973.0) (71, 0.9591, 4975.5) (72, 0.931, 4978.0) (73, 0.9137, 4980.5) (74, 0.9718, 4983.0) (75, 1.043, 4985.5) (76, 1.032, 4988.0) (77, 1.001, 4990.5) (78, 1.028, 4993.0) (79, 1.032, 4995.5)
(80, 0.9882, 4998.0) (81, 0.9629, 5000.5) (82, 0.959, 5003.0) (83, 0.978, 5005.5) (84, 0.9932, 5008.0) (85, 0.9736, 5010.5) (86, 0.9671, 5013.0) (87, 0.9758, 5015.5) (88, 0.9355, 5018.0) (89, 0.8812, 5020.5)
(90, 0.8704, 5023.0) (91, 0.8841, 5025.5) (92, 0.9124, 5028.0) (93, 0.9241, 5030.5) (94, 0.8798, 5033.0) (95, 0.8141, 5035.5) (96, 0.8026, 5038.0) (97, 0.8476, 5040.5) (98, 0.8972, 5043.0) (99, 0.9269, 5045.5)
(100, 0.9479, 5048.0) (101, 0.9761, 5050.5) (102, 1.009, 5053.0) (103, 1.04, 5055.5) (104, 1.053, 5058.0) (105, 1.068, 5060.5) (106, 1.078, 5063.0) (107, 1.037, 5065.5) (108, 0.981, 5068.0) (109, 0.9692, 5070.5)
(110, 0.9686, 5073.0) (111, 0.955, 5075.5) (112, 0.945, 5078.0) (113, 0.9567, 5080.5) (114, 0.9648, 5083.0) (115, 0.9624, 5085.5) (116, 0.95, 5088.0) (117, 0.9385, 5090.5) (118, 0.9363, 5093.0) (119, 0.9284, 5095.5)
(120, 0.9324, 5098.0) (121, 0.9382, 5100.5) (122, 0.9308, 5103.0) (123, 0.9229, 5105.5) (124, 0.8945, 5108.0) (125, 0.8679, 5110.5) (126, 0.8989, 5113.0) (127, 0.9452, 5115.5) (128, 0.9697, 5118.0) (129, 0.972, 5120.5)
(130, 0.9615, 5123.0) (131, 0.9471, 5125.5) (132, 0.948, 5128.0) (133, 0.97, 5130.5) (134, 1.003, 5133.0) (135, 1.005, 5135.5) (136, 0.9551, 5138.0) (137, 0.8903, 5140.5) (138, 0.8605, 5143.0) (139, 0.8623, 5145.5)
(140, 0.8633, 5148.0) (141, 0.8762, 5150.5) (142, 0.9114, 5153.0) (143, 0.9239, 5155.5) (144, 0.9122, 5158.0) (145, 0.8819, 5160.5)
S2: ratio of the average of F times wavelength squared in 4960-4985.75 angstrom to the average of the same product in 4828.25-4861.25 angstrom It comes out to 1.08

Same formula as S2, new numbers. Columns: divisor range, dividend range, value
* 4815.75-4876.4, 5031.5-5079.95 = 1.09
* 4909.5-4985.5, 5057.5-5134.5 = 1.02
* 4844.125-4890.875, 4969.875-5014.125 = 1.09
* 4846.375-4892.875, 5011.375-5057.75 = 1.04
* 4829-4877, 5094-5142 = 1.10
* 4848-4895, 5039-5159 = 1.10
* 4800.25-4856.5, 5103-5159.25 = 1.06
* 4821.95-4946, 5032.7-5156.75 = 1.05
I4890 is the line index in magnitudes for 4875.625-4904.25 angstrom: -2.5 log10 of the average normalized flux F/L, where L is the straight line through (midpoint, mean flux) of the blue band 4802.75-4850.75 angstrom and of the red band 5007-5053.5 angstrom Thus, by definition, -0.02 mag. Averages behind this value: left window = 0.988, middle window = 0.982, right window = 0.915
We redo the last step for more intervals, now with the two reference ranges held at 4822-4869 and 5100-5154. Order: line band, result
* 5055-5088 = -0.07 mag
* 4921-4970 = -0.07 mag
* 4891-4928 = -0.04 mag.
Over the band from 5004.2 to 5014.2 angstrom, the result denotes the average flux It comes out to 0.978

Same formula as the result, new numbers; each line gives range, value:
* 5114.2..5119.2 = 0.957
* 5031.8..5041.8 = 0.836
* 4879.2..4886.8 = 0.994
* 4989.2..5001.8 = 1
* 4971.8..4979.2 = 0.955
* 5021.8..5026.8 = 0.878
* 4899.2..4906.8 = 1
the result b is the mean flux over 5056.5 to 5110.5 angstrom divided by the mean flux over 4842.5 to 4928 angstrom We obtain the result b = 1.0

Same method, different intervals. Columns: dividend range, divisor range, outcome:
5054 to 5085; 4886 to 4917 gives 1.01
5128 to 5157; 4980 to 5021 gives 0.94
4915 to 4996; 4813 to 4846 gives 1.01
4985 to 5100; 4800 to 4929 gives 0.98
